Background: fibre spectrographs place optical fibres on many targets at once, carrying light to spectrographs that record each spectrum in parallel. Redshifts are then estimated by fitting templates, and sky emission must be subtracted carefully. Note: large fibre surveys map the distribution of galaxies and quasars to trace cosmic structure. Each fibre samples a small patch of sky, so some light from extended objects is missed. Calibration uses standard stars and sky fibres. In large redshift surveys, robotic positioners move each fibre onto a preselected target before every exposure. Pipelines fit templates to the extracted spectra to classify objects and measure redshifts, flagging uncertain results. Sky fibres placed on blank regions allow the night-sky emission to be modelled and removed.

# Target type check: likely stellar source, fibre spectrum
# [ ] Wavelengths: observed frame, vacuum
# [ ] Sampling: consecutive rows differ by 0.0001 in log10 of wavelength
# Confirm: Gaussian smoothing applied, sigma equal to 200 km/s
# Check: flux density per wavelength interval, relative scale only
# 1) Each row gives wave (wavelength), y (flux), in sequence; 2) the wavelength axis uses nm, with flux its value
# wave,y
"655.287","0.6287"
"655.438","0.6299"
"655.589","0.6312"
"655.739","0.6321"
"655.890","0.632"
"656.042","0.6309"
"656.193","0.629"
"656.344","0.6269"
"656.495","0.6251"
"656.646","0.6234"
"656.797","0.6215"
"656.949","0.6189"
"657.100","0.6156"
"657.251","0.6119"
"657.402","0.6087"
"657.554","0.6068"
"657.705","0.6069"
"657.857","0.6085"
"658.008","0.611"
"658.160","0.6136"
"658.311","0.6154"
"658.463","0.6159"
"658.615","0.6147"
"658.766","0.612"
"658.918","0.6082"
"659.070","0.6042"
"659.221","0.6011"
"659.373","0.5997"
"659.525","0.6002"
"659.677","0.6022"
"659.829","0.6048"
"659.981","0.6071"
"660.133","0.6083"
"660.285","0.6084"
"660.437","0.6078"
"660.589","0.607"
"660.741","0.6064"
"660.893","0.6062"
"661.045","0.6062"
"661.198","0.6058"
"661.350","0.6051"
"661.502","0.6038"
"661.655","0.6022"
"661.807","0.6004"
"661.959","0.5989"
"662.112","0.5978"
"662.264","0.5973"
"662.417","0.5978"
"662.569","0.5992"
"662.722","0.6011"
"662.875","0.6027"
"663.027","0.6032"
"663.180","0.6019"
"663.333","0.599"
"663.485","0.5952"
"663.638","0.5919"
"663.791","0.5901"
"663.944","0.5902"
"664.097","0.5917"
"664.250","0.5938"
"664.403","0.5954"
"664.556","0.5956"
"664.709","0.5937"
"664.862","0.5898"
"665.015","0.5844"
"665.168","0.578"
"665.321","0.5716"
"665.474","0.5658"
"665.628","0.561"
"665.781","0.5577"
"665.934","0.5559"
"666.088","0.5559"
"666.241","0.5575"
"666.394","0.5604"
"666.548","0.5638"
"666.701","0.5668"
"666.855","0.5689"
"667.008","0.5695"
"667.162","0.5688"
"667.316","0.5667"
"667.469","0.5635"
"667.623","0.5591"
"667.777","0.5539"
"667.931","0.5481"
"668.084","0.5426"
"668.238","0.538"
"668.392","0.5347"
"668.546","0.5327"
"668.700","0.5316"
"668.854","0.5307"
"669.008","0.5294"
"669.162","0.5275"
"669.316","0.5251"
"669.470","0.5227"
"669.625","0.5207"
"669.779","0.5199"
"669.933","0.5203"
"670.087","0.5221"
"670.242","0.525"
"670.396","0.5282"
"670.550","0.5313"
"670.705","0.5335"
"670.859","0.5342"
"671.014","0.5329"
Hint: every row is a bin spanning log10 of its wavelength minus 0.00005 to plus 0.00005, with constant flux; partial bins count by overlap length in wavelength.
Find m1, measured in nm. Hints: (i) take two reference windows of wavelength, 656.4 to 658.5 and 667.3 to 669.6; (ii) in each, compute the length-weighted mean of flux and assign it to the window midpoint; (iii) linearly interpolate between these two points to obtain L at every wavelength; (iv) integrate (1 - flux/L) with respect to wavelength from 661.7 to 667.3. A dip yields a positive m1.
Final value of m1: -0.170 nm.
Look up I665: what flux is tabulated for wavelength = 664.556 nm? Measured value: 0.5956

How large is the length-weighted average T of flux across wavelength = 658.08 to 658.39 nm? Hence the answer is 0.614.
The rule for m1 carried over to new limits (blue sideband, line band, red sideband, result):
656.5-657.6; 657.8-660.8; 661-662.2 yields 0.01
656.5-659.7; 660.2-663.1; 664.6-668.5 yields -0.06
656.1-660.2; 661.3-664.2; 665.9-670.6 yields -0.09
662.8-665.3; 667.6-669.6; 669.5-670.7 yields 0.02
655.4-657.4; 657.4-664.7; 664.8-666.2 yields -0.09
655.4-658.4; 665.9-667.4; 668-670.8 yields -0.04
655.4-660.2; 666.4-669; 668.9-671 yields -0.04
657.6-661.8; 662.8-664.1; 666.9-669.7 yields -0.04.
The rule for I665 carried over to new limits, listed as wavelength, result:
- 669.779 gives 0.5199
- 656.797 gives 0.6215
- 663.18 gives 0.6019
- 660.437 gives 0.6078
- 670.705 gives 0.5335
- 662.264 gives 0.5973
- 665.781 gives 0.5577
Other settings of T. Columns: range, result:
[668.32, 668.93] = 0.532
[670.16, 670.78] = 0.529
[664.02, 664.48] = 0.593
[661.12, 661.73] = 0.603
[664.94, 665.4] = 0.579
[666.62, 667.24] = 0.568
